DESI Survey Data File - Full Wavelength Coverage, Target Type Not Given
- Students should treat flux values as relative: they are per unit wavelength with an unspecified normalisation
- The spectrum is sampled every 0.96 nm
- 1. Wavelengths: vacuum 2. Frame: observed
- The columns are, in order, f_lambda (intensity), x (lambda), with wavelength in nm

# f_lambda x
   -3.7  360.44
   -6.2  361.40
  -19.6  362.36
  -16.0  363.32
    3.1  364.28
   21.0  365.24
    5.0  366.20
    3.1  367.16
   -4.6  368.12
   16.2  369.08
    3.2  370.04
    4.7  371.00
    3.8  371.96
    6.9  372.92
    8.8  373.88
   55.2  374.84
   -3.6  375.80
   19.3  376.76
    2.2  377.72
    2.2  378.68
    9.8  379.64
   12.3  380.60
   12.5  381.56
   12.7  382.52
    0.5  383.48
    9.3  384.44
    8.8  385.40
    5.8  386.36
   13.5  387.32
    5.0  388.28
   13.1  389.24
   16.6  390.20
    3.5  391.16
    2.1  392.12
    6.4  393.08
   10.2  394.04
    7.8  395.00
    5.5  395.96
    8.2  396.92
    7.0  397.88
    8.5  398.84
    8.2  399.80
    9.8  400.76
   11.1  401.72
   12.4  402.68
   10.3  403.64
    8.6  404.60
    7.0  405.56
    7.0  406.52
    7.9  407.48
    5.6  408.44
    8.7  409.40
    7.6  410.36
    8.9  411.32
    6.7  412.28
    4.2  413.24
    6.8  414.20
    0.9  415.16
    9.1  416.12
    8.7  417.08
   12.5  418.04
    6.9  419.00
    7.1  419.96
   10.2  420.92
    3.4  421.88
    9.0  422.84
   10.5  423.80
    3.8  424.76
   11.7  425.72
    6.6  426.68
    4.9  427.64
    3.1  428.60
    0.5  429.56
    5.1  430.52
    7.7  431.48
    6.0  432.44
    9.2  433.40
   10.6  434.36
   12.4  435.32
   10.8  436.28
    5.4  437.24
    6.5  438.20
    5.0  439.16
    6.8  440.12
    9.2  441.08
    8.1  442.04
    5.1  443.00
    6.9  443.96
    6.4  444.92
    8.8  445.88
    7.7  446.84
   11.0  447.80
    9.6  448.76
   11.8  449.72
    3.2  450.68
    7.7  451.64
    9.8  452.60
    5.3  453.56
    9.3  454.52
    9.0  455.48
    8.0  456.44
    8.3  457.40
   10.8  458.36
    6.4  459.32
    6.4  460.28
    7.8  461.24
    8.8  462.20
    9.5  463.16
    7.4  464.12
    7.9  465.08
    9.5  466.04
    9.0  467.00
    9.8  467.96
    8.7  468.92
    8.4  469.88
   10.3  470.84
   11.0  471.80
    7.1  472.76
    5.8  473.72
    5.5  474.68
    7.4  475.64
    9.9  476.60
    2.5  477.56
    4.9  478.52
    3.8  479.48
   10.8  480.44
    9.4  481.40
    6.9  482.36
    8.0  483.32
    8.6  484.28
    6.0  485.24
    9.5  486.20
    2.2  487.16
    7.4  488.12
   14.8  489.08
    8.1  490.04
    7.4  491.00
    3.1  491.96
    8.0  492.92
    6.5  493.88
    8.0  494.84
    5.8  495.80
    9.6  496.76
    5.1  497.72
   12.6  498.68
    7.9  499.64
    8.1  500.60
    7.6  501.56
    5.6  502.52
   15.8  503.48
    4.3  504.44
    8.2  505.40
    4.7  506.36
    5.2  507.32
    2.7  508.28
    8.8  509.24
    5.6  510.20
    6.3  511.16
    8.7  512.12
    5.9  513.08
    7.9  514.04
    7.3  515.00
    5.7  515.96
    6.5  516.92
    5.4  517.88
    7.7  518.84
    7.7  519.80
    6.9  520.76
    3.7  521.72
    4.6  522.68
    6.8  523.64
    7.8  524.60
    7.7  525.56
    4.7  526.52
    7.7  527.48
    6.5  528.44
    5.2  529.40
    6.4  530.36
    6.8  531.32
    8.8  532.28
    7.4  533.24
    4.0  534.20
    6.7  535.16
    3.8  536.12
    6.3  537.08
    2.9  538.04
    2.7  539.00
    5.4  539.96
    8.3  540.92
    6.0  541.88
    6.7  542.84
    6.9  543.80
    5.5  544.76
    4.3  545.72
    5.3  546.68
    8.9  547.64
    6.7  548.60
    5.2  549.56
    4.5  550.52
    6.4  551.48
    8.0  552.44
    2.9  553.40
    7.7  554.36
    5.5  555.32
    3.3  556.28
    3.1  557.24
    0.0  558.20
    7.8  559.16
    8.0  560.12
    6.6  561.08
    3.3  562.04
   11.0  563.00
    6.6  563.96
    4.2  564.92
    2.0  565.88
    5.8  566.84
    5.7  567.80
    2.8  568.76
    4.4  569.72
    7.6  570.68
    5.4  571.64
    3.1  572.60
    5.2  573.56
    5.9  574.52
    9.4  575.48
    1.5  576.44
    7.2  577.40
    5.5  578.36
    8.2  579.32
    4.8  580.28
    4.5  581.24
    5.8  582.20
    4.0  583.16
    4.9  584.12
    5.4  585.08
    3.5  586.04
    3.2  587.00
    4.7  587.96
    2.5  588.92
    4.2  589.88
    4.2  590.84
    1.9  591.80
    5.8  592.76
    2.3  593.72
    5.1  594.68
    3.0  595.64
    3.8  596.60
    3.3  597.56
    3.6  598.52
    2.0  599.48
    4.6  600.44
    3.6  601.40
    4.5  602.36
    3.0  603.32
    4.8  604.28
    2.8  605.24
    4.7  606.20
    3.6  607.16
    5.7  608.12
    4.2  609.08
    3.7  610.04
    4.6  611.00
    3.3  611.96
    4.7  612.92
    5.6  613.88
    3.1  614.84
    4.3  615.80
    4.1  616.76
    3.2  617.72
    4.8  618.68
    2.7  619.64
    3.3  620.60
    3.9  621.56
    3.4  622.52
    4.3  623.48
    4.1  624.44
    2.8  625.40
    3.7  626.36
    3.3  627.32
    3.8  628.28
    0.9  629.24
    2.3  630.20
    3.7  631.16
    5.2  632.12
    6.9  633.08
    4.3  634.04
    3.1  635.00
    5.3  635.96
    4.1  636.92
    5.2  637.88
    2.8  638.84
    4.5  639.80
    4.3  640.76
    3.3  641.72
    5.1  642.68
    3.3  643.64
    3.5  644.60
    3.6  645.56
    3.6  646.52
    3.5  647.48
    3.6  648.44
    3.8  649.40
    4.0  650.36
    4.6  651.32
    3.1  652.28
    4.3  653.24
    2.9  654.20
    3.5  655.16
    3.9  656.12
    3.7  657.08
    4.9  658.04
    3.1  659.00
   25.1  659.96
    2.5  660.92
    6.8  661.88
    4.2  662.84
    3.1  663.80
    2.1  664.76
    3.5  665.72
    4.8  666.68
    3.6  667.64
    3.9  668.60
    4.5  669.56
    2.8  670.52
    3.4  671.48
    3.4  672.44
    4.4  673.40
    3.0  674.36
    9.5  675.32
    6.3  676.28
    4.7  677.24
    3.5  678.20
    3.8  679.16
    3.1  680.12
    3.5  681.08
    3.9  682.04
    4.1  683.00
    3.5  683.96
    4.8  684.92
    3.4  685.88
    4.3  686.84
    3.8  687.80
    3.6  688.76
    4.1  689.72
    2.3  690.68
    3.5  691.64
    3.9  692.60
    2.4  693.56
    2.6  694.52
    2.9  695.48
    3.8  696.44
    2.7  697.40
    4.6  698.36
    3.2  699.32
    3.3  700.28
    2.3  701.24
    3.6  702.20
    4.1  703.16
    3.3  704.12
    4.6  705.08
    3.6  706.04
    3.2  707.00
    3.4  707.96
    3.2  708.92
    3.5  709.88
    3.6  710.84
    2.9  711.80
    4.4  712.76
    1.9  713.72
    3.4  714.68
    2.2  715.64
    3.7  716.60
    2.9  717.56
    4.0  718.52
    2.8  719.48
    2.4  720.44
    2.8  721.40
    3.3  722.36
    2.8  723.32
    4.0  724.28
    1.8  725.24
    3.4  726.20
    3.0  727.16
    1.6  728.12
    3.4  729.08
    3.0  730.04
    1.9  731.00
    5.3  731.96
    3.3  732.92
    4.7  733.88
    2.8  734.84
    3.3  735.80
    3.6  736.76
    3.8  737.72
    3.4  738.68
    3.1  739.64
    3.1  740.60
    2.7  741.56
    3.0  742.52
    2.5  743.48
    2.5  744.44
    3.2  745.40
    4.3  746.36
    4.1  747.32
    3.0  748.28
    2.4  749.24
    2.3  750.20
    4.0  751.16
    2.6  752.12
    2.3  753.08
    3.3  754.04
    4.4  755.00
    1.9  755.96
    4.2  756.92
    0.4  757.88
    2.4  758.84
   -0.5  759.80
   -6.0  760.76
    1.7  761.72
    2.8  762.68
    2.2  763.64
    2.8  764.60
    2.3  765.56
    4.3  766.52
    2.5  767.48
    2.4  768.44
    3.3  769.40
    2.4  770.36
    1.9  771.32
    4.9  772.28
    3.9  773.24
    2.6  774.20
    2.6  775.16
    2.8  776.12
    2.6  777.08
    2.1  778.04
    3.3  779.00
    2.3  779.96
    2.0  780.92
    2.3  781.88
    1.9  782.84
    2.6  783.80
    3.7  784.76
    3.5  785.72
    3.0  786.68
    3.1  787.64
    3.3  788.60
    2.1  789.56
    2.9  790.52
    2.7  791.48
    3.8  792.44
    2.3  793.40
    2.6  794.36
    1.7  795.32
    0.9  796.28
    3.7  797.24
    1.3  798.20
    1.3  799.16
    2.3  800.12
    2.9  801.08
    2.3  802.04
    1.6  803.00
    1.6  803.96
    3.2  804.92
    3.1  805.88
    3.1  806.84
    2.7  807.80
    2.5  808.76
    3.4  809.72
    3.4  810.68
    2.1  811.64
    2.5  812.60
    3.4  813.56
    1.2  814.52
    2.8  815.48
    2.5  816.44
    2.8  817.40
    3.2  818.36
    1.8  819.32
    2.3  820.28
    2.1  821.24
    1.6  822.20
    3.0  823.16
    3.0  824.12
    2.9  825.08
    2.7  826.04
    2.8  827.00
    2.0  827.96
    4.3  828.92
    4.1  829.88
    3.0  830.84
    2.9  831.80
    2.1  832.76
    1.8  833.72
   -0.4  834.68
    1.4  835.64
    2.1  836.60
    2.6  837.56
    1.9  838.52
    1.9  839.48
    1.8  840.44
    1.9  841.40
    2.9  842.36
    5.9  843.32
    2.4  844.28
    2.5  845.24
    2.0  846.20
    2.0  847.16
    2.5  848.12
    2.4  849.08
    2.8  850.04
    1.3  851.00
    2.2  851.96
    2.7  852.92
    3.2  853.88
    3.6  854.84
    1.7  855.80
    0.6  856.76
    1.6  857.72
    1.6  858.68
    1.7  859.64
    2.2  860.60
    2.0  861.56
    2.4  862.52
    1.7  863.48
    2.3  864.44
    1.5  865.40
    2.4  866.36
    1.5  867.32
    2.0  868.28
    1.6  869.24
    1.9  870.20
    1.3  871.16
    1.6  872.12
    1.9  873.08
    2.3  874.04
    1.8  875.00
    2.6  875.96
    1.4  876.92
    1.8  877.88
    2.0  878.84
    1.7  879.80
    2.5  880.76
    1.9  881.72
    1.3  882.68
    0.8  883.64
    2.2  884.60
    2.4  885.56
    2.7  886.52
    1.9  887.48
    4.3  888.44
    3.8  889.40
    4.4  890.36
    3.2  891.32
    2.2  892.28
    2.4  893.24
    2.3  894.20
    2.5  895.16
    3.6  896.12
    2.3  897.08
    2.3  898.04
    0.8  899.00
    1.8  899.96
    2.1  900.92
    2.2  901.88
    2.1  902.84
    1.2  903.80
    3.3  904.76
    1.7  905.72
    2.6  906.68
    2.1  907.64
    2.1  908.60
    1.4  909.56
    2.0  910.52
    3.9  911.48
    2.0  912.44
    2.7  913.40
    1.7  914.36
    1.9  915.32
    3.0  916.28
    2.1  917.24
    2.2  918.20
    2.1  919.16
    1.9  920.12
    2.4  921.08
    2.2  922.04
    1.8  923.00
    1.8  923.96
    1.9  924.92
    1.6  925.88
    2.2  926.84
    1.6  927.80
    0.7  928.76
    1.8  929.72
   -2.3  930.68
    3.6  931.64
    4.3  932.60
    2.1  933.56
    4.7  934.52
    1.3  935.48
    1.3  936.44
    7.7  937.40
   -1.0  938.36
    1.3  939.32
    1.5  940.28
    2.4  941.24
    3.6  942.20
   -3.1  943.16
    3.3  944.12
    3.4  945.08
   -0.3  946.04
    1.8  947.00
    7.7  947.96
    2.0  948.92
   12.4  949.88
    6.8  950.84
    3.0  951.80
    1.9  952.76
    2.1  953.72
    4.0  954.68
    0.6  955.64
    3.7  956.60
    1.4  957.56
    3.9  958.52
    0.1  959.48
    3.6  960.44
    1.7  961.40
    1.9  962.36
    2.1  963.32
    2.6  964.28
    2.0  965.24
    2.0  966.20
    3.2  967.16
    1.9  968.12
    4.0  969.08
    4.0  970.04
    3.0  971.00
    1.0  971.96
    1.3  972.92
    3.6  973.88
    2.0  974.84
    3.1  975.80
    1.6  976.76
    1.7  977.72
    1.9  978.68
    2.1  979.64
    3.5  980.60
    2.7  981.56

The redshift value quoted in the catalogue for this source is 0.01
